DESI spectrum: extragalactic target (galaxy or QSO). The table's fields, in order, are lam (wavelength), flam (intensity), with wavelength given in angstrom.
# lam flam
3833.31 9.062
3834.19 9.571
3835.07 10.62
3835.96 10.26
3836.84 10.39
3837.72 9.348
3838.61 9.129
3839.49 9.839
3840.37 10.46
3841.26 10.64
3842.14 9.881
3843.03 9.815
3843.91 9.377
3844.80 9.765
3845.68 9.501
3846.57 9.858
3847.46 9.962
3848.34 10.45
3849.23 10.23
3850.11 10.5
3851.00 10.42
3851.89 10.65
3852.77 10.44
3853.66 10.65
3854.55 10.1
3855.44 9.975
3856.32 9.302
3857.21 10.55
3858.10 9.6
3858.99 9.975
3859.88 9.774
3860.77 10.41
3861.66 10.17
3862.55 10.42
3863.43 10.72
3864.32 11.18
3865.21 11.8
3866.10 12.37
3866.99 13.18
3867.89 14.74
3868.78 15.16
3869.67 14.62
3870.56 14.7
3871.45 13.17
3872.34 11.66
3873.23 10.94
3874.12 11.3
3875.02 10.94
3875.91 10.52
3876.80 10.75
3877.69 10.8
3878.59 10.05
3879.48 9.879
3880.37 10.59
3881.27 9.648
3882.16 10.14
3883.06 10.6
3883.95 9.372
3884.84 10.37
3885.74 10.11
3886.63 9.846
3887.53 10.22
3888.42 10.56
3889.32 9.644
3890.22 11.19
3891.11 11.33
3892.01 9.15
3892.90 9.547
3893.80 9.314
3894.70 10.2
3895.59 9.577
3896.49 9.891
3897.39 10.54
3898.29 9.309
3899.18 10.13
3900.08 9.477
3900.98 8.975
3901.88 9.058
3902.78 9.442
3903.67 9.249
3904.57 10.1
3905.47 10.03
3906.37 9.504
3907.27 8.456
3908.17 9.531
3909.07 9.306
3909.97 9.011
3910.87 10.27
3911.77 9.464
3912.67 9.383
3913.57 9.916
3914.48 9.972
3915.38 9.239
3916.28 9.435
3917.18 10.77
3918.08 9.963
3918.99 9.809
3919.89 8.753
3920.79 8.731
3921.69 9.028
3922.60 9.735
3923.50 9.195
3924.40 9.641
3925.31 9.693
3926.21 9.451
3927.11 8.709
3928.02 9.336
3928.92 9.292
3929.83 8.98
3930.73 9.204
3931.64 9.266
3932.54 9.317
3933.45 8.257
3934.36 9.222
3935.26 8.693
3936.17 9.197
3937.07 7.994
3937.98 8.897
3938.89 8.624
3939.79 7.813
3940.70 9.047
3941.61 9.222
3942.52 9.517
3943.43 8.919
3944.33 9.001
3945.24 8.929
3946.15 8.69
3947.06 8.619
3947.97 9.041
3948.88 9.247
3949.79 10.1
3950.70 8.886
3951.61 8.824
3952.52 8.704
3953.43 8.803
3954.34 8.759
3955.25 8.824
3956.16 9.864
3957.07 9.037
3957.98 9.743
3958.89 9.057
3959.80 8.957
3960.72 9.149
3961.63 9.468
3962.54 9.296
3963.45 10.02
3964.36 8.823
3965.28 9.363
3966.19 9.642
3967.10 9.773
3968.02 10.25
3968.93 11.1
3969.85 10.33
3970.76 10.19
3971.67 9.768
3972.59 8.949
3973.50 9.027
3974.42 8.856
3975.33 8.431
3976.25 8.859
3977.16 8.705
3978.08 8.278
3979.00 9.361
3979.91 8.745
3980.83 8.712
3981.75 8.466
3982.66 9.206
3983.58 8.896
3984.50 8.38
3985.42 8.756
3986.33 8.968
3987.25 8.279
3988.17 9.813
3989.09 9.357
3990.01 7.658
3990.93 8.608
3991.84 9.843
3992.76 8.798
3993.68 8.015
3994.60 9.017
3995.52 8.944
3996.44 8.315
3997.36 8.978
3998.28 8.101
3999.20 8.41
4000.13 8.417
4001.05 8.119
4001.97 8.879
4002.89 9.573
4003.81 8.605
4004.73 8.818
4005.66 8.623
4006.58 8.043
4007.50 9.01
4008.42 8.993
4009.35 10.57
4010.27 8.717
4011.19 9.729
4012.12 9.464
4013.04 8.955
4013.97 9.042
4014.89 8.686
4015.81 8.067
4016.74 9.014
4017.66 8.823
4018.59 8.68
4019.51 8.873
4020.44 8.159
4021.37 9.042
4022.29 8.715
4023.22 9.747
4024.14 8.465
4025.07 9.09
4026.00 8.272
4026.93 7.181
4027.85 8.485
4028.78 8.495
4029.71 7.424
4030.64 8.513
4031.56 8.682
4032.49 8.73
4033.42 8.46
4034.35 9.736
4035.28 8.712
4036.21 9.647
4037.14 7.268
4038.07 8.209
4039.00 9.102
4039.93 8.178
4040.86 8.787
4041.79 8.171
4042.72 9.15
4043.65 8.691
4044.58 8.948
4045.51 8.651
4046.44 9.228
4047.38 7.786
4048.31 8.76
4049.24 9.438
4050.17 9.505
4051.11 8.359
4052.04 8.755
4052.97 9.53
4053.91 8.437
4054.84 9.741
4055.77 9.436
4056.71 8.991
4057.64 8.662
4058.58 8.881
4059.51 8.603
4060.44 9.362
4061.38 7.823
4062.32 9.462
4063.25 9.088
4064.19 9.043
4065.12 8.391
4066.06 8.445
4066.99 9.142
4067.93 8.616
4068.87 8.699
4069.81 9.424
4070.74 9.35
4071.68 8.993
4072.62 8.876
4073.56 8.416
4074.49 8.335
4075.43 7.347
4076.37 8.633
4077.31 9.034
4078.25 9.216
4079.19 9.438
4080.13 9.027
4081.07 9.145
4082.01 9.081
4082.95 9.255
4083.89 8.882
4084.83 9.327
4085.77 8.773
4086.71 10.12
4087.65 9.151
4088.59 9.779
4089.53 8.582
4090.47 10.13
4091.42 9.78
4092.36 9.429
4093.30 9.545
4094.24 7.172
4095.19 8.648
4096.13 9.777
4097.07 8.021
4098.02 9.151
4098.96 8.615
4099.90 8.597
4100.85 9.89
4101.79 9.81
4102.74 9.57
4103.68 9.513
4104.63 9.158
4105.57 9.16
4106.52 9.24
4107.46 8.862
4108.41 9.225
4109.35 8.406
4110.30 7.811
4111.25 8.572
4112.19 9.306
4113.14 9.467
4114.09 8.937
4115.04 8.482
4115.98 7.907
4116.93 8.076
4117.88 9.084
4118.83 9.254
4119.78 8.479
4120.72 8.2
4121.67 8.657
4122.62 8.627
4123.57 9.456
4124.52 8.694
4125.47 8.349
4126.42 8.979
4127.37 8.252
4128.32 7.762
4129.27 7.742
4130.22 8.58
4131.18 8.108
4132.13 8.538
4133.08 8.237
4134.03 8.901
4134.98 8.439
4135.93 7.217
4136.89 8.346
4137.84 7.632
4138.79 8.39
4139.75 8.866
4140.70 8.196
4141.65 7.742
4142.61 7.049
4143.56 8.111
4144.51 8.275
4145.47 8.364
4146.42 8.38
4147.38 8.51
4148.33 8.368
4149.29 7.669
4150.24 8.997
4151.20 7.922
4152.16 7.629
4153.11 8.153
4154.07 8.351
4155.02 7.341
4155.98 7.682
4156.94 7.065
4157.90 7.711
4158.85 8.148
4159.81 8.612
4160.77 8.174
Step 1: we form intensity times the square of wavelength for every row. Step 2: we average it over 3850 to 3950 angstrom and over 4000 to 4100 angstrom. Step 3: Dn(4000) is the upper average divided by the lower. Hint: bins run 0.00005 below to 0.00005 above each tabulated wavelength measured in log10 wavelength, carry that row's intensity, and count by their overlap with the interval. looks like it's 0.96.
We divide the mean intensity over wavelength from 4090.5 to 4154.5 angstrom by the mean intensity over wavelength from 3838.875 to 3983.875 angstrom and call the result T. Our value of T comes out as 0.9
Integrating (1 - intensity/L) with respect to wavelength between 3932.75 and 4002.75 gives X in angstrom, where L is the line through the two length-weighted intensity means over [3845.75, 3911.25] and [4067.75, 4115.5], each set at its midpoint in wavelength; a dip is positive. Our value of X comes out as 6.1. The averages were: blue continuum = 10.5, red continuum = 9.02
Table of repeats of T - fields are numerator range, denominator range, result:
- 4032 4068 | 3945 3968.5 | 0.96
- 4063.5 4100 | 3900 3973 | 0.96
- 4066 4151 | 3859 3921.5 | 0.84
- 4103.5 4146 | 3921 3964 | 0.93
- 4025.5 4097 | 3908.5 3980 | 0.96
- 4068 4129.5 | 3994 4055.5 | 1.02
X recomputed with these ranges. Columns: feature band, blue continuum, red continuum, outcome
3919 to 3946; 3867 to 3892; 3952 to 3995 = 2.7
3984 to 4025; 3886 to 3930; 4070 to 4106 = 2.2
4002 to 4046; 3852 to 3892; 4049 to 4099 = 3.4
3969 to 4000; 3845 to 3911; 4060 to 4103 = 2.6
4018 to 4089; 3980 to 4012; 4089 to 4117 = 0.7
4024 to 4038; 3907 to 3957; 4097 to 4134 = 0.7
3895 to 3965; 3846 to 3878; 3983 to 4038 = 5.4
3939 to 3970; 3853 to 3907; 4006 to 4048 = 1.3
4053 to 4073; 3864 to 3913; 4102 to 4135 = 0.4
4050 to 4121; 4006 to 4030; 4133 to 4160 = -4.7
